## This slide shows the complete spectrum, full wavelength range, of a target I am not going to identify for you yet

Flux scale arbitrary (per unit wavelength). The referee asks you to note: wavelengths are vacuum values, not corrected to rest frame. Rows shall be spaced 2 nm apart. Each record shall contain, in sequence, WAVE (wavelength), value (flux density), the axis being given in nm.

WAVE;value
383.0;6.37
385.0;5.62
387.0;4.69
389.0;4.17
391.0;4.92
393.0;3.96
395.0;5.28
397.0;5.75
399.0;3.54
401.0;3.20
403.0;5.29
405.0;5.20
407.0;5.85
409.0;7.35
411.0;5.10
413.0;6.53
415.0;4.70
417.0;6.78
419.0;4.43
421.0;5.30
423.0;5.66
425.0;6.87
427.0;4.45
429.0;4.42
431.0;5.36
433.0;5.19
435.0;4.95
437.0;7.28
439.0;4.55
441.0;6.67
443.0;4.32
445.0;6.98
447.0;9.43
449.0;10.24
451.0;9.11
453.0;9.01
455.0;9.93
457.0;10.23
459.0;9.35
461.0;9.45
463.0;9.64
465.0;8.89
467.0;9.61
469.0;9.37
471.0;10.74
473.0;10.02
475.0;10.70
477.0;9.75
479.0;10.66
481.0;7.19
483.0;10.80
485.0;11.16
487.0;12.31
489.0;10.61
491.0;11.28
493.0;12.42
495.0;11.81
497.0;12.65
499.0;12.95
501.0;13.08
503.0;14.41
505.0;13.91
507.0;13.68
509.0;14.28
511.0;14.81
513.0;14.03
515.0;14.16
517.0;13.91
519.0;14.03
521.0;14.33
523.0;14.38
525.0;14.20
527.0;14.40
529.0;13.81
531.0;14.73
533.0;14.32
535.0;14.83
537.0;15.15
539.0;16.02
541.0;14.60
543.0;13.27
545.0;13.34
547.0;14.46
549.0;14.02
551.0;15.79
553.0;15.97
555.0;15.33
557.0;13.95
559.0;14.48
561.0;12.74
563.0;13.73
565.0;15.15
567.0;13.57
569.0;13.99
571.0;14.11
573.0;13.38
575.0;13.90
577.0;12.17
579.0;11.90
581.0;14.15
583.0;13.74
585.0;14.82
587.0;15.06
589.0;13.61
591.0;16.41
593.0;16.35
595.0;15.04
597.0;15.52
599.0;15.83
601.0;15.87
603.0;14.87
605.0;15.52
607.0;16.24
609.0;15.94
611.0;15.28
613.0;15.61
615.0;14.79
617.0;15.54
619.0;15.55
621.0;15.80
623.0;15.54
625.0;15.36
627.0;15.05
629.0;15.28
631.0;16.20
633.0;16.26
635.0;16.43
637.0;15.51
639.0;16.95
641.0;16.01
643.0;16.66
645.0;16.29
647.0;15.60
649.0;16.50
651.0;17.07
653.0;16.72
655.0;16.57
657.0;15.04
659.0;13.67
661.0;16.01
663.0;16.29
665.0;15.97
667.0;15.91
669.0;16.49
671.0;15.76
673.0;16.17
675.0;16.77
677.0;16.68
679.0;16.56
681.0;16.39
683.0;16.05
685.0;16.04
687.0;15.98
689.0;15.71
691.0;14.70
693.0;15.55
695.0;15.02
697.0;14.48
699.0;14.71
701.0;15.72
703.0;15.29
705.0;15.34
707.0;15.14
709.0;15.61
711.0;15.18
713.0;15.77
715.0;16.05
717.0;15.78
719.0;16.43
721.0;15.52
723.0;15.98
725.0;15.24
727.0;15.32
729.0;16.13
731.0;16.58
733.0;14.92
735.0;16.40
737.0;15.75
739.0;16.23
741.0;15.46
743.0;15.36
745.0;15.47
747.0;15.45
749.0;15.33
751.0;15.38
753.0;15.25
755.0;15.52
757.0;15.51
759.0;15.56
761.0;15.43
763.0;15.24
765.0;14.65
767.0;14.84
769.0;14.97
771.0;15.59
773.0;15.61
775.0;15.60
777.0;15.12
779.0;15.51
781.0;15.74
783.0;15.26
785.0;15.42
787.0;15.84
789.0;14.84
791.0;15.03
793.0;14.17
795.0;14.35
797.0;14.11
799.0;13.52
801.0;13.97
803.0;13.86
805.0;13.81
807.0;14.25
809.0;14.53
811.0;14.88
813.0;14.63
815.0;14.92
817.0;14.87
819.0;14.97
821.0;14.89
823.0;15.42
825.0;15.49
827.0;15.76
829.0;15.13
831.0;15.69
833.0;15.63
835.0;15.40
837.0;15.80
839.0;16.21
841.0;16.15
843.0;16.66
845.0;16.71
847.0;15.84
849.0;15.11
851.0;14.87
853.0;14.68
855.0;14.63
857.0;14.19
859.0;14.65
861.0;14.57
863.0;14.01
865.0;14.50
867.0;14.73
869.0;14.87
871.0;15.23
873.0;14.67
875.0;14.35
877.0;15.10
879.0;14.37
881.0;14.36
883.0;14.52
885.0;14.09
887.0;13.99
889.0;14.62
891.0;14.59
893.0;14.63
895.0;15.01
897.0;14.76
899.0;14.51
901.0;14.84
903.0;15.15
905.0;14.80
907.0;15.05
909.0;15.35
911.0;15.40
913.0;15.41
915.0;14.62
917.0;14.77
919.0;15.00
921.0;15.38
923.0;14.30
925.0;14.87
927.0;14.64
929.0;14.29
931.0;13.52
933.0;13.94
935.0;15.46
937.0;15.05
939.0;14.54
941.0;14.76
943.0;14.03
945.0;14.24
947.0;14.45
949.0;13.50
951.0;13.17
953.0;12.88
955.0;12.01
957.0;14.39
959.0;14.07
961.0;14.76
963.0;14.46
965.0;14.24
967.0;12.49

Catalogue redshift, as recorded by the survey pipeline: 0.12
